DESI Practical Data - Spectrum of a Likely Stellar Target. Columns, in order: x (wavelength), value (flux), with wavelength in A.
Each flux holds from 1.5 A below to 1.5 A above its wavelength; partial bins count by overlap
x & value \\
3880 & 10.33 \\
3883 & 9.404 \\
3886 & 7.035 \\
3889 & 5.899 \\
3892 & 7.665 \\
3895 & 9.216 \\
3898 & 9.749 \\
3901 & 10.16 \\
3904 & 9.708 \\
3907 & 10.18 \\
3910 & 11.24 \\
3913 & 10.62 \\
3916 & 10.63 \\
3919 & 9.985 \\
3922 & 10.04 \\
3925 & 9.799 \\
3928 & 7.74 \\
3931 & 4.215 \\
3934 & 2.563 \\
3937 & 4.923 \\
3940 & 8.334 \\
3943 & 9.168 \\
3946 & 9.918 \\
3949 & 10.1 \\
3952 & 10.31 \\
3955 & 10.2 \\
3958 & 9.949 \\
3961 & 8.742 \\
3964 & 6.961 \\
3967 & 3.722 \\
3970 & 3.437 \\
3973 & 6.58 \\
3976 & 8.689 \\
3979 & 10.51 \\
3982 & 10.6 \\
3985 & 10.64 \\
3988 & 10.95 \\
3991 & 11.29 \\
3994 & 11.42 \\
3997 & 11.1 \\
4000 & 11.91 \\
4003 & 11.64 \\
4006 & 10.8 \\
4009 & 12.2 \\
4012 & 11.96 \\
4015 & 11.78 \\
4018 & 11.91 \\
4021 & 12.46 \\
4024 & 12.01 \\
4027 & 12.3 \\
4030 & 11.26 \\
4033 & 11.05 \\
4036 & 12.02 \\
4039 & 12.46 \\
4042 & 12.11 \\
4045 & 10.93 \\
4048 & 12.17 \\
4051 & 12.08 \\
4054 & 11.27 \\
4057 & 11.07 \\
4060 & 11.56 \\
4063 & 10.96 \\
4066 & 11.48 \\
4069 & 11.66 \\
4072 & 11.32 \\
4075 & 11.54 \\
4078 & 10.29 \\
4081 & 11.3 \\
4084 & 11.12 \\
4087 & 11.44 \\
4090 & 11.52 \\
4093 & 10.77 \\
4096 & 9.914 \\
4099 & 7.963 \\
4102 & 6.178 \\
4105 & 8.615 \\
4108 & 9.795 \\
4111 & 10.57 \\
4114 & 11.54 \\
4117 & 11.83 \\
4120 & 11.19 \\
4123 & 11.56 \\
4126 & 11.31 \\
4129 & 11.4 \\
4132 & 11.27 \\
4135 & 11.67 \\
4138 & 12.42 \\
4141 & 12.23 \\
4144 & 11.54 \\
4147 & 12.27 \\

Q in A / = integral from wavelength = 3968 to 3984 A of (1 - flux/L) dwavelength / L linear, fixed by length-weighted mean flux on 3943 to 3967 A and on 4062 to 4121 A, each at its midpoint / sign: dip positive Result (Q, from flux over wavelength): 2.4 A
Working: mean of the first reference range 9.08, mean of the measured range 7.91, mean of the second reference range 10.5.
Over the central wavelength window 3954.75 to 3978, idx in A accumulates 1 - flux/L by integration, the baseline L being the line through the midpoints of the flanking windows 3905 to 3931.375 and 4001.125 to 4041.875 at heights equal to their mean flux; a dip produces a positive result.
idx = 7.5 A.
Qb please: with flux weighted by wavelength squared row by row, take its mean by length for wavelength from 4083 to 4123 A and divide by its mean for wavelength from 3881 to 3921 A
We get 1.21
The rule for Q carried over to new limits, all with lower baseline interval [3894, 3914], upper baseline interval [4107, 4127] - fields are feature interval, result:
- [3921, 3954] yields 7.6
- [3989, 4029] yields -4.2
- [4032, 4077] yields -3.0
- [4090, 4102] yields 1.8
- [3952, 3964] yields 1.2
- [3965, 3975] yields 5.3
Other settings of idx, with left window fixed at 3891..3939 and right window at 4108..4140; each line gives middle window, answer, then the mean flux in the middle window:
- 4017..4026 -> -1.9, 12.1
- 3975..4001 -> -3.2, 10.8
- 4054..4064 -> -0.6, 11.2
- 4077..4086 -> -0.1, 11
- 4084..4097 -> 0.0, 11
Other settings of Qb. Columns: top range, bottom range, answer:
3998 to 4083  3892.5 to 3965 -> 1.38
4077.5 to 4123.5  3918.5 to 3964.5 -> 1.35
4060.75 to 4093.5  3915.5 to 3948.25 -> 1.53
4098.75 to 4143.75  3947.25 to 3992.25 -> 1.31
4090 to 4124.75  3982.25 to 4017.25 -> 0.93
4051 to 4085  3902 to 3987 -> 1.40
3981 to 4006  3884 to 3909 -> 1.34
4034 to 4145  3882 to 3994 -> 1.37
